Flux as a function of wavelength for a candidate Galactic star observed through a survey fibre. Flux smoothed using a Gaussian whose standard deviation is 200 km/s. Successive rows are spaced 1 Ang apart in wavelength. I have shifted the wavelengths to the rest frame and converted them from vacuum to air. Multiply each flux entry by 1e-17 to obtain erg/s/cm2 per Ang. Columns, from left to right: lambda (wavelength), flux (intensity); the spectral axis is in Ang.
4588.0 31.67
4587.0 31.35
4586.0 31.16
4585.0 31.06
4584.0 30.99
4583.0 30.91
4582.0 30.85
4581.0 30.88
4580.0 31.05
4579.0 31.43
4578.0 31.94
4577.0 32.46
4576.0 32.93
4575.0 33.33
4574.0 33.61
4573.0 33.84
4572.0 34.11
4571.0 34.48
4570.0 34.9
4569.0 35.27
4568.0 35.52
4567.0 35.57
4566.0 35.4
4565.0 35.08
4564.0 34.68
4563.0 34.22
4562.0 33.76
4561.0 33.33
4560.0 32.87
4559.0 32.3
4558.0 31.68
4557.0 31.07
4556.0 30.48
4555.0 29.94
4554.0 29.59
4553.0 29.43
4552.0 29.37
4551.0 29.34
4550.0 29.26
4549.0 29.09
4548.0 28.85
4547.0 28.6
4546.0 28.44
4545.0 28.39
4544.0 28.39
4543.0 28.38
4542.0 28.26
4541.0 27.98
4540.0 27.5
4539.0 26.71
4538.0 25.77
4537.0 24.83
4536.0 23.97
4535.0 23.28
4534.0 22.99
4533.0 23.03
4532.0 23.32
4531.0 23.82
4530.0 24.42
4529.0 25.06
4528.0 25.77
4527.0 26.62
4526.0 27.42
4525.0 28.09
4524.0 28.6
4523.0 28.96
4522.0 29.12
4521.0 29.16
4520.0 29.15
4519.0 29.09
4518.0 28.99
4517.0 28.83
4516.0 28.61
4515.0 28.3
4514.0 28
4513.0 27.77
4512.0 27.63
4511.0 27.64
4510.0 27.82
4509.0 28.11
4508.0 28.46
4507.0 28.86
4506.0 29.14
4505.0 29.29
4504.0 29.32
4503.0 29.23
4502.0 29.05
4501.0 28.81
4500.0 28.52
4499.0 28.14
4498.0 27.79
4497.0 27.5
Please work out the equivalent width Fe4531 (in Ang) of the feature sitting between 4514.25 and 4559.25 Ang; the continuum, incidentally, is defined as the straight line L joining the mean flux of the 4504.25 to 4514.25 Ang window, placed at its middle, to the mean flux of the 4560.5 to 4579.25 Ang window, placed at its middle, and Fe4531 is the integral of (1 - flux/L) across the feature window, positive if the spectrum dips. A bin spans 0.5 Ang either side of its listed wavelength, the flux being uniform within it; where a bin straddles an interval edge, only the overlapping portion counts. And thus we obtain 4.55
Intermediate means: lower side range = 28.3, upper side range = 34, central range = 27.8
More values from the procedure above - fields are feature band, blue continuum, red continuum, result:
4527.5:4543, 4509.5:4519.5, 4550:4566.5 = 2.5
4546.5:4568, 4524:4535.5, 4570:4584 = -1.7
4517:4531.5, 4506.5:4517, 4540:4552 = 0.4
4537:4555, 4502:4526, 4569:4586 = 1.3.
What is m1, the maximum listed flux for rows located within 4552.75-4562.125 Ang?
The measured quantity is 33.76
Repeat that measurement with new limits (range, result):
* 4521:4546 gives 29.16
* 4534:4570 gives 35.57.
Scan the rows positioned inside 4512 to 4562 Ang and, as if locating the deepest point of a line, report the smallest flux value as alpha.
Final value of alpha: 22.99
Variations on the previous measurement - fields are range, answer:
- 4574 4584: 30.85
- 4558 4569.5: 31.68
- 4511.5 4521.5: 27.63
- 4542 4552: 28.26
